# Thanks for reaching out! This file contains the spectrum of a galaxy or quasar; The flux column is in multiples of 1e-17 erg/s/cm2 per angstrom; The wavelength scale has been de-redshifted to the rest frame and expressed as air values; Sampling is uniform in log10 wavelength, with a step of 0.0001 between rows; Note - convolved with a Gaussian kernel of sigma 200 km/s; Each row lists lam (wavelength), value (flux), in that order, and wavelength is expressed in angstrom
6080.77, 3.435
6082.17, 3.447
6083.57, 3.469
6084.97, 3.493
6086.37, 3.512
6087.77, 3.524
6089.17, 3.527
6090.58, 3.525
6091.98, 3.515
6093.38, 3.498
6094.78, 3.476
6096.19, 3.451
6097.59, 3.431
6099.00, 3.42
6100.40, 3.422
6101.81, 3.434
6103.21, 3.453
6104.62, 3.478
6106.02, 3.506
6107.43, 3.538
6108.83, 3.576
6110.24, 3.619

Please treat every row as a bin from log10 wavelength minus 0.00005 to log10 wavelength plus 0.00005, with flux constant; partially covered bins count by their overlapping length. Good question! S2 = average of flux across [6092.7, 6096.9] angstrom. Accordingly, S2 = 3.48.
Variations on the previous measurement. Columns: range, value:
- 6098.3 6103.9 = 3.43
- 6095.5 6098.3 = 3.44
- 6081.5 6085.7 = 3.47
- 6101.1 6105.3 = 3.45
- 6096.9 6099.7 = 3.42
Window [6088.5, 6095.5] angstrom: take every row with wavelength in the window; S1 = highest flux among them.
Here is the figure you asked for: 3.527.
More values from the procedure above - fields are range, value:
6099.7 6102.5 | 3.434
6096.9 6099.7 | 3.431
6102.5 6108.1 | 3.538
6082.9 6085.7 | 3.493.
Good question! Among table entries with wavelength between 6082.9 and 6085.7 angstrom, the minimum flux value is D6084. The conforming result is 3.469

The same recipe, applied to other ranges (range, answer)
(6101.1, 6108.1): 3.434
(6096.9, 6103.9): 3.42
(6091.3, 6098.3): 3.431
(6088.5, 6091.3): 3.525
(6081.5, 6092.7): 3.447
